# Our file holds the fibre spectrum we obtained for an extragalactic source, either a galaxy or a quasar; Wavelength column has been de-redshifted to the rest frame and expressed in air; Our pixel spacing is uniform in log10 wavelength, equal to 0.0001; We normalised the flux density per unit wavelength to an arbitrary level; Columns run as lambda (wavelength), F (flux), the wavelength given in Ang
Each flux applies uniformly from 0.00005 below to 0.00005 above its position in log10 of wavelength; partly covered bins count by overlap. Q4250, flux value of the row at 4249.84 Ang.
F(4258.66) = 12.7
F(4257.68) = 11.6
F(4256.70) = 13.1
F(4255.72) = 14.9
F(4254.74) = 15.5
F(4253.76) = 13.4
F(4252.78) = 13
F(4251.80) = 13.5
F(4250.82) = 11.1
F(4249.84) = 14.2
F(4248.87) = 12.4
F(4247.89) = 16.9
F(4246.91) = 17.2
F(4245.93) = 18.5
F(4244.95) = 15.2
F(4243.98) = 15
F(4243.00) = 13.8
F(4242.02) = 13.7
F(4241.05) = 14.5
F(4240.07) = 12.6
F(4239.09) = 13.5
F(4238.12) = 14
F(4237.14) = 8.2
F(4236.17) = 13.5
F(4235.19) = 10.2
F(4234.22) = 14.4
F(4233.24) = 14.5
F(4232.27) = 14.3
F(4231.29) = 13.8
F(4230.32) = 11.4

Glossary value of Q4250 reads 14.2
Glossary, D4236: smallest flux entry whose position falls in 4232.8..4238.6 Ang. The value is 8.2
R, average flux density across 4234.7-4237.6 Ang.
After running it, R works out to 10.7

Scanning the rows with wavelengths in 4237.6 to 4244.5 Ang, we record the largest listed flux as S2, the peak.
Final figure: 15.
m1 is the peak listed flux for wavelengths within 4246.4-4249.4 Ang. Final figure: 17.2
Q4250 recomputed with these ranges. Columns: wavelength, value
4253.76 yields 13.4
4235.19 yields 10.2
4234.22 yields 14.4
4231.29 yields 13.8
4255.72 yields 14.9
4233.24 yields 14.5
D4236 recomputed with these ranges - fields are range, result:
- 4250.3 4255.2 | 11.1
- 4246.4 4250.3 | 12.4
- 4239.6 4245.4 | 12.6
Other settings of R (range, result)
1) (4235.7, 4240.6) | 12.4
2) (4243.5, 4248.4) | 16.5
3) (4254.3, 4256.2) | 15.2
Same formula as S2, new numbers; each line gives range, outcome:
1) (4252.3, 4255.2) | 15.5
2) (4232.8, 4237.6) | 14.5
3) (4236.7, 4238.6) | 14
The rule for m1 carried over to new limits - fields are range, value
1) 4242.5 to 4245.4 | 15.2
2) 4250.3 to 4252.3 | 13.5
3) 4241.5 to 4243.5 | 13.8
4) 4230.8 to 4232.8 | 14.3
